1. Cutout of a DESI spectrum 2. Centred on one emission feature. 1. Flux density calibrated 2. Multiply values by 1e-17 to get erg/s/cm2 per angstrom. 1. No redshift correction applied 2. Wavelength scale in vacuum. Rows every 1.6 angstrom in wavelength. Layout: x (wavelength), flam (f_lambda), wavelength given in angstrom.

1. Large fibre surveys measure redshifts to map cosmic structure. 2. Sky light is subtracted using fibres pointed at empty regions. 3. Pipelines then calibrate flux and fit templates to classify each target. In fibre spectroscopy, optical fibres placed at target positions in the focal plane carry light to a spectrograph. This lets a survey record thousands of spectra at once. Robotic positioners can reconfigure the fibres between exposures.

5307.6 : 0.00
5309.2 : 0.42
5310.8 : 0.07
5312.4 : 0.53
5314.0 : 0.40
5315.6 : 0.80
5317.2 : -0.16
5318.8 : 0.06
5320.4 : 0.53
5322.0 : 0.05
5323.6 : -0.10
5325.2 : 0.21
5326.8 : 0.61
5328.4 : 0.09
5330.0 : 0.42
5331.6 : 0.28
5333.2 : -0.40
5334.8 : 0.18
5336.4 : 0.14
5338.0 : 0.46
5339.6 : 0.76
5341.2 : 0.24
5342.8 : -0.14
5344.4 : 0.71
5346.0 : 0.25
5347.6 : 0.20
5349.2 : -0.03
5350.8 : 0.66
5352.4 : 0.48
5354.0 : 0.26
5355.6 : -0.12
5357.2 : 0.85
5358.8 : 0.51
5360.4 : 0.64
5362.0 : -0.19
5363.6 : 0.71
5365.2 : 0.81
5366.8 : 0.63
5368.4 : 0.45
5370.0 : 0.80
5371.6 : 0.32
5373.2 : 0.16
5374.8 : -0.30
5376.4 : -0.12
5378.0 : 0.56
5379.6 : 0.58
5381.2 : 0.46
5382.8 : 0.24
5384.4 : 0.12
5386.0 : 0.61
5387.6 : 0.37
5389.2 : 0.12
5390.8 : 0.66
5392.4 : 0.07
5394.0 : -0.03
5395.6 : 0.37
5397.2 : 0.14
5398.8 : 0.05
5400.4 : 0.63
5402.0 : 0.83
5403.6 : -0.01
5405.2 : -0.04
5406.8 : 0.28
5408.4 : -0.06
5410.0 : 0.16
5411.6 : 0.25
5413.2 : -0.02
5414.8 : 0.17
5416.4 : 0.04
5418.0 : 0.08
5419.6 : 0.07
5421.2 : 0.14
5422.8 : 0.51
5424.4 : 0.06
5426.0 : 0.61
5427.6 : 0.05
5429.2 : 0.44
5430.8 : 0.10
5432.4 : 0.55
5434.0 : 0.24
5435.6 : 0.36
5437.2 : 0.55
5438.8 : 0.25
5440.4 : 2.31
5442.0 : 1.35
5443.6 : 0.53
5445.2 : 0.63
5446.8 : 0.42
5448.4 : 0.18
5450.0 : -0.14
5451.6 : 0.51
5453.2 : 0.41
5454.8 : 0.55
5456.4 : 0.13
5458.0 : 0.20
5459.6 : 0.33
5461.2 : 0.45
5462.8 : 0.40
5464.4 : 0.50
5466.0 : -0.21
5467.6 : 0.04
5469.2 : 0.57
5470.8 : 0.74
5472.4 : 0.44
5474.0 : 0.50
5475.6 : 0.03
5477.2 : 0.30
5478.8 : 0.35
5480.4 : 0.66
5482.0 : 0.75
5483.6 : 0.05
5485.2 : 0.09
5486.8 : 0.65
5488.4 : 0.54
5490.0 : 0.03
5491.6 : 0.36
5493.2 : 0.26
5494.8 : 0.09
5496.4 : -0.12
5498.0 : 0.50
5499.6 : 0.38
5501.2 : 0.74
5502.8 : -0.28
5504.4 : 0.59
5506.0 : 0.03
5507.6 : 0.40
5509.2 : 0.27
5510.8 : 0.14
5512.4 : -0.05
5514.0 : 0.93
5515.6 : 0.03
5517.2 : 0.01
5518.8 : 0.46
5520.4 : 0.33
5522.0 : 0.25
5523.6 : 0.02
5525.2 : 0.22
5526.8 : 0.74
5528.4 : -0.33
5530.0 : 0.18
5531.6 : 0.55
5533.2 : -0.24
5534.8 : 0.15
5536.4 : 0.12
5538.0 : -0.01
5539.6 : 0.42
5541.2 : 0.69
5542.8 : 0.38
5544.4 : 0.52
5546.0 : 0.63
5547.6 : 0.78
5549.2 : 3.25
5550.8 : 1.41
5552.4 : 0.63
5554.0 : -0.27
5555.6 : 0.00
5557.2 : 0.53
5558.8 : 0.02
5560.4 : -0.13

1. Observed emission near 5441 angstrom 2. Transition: Hbeta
